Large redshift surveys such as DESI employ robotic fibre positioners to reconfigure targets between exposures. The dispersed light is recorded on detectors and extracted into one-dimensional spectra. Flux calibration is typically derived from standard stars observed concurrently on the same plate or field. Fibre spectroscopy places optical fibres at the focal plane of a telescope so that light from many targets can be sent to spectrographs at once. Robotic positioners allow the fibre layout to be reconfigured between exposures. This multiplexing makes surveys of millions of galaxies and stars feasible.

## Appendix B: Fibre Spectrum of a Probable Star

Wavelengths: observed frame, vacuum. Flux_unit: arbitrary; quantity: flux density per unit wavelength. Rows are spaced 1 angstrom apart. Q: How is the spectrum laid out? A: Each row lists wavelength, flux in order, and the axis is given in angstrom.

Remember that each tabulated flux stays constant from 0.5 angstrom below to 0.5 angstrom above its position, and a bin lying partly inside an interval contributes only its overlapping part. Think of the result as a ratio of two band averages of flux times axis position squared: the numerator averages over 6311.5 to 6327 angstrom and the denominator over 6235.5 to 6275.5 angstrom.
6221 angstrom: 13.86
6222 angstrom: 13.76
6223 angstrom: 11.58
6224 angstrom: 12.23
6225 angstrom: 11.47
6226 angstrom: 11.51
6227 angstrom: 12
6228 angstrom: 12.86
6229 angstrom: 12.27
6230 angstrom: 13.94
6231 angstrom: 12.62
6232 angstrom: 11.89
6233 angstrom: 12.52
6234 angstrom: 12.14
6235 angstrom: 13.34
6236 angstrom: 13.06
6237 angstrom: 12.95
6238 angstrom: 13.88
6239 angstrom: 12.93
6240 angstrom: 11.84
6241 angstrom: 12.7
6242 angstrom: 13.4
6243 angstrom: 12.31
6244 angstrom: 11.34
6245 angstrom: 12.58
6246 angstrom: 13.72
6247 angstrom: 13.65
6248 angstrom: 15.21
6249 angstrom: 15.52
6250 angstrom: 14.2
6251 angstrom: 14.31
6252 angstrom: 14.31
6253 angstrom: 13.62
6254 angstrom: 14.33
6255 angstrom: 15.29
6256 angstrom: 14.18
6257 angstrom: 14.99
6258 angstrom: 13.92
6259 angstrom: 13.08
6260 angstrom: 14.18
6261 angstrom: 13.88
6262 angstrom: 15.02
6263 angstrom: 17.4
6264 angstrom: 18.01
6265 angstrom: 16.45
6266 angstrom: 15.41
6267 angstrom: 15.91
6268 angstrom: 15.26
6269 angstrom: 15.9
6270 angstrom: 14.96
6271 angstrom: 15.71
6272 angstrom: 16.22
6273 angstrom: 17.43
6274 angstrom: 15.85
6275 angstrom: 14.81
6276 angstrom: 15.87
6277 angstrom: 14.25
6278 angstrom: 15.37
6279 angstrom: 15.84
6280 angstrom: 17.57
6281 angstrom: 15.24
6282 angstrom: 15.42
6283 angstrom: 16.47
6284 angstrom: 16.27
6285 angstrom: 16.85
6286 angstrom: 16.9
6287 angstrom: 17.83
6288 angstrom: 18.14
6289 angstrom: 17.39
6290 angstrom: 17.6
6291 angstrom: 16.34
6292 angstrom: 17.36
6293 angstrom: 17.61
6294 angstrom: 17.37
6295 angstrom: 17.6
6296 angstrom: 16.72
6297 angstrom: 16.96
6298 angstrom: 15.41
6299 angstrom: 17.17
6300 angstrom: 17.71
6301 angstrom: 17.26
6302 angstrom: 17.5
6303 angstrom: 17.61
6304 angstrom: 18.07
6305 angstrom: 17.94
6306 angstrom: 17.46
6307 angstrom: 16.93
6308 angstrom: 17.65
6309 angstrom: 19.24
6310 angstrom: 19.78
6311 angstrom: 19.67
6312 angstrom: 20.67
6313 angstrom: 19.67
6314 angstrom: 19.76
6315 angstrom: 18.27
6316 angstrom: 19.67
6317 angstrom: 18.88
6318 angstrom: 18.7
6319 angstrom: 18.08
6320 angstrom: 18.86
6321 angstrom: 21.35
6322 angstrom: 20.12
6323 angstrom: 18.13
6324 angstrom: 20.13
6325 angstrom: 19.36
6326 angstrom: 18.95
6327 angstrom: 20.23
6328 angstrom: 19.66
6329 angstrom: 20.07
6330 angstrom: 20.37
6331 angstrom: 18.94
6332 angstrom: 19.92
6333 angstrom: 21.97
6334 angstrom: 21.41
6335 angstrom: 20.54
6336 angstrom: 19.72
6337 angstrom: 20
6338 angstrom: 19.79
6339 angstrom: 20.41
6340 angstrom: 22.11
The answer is 1.4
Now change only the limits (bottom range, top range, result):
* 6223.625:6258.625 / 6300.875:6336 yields 1.49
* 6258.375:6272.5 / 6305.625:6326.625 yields 1.25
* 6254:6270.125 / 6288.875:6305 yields 1.15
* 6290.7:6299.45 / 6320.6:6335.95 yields 1.20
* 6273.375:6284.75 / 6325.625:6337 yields 1.30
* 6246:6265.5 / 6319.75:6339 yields 1.38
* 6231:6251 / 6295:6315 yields 1.40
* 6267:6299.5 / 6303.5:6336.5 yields 1.20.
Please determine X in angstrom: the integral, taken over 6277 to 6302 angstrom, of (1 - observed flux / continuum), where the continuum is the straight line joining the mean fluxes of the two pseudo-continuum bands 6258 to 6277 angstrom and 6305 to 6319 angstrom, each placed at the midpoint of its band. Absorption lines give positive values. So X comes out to 0.6 angstrom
